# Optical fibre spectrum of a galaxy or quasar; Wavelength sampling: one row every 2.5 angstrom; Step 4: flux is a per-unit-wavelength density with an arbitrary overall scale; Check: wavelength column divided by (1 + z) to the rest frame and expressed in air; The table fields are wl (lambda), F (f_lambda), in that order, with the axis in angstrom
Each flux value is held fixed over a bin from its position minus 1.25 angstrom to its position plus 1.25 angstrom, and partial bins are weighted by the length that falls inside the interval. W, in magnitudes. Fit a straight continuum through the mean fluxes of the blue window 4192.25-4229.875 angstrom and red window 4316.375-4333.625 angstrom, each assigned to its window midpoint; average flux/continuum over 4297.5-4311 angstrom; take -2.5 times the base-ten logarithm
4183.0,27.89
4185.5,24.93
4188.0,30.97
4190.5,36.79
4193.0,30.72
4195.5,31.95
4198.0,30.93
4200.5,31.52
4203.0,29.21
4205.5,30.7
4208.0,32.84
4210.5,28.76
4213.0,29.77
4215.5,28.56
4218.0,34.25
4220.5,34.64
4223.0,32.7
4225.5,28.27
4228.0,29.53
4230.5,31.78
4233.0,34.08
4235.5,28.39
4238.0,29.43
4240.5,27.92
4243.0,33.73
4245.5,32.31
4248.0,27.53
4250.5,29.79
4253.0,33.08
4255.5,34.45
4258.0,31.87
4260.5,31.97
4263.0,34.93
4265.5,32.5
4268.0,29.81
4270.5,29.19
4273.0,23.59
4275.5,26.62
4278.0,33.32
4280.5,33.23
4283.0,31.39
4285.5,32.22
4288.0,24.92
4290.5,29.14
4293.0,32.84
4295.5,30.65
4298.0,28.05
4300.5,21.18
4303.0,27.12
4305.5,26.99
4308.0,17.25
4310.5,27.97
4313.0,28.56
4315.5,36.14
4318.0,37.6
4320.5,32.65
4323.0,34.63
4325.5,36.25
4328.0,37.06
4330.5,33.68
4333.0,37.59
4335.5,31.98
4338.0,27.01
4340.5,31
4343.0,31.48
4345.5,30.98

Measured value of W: 0.38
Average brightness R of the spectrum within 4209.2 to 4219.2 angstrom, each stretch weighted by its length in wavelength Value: 30.3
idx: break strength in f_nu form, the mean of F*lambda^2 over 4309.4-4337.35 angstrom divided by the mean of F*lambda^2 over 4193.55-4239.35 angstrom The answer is 1.2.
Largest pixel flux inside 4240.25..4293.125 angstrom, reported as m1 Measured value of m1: 34.93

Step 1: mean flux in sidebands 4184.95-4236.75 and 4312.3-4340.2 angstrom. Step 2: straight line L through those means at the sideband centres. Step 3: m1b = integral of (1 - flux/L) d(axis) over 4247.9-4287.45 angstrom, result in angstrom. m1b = 1.9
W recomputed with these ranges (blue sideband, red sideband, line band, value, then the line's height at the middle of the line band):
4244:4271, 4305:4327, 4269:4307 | 0.10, 31.4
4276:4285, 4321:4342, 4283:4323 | 0.13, 32.8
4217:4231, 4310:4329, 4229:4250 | 0.05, 32.2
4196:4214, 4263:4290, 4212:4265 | -0.04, 30.3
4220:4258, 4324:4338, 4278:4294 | 0.07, 32.9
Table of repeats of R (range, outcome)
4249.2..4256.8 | 32.4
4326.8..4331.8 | 35.4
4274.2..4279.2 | 29.9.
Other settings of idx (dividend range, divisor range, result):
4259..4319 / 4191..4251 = 0.98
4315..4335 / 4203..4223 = 1.20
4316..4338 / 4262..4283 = 1.17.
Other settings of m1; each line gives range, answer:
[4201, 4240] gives 34.64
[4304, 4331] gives 37.6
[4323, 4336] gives 37.59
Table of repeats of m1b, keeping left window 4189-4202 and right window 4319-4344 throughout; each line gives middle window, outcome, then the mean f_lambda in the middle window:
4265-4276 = 1.6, 28.2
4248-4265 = 0.3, 32.3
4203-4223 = 0.7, 31.3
